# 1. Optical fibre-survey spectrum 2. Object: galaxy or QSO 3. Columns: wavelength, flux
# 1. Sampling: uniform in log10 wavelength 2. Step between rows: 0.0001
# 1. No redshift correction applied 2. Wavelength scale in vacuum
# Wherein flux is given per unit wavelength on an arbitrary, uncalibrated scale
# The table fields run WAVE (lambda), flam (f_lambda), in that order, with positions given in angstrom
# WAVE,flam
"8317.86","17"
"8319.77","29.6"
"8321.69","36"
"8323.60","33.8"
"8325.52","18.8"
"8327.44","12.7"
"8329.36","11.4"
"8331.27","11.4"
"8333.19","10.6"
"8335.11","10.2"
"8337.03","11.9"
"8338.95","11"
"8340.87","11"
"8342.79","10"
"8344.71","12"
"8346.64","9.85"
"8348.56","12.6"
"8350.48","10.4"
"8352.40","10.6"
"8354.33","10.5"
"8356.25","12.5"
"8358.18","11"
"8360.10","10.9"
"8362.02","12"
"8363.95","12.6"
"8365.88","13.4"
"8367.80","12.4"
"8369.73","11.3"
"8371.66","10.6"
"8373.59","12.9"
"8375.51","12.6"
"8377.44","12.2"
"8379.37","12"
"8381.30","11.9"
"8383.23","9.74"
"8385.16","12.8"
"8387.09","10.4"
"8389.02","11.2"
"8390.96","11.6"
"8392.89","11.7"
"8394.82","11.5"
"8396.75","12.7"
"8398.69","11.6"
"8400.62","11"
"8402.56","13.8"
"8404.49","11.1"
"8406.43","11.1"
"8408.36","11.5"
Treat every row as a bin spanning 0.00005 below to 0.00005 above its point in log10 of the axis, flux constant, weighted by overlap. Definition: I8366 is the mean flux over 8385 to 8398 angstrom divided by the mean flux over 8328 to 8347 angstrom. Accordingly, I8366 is 1.06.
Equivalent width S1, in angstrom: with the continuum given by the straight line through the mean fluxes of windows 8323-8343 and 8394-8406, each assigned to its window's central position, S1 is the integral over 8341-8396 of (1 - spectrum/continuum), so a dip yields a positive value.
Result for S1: 5.1 angstrom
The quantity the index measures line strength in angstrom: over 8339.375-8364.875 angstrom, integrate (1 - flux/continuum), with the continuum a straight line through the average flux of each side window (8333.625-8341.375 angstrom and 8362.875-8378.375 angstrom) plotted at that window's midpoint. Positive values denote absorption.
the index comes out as 0.7 angstrom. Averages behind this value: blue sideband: 11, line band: 11.2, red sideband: 12.2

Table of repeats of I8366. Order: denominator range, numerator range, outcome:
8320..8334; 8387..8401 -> 0.58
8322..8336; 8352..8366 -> 0.70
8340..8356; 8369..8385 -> 1.07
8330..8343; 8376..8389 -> 1.05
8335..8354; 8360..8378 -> 1.11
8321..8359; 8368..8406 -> 0.85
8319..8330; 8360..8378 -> 0.51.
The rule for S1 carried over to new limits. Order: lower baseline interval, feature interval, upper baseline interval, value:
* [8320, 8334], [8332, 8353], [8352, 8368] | 6.58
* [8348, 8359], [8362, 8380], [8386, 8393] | -1.62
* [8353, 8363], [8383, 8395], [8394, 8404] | 0.55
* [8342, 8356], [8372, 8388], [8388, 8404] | -0.32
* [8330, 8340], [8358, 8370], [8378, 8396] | -0.82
